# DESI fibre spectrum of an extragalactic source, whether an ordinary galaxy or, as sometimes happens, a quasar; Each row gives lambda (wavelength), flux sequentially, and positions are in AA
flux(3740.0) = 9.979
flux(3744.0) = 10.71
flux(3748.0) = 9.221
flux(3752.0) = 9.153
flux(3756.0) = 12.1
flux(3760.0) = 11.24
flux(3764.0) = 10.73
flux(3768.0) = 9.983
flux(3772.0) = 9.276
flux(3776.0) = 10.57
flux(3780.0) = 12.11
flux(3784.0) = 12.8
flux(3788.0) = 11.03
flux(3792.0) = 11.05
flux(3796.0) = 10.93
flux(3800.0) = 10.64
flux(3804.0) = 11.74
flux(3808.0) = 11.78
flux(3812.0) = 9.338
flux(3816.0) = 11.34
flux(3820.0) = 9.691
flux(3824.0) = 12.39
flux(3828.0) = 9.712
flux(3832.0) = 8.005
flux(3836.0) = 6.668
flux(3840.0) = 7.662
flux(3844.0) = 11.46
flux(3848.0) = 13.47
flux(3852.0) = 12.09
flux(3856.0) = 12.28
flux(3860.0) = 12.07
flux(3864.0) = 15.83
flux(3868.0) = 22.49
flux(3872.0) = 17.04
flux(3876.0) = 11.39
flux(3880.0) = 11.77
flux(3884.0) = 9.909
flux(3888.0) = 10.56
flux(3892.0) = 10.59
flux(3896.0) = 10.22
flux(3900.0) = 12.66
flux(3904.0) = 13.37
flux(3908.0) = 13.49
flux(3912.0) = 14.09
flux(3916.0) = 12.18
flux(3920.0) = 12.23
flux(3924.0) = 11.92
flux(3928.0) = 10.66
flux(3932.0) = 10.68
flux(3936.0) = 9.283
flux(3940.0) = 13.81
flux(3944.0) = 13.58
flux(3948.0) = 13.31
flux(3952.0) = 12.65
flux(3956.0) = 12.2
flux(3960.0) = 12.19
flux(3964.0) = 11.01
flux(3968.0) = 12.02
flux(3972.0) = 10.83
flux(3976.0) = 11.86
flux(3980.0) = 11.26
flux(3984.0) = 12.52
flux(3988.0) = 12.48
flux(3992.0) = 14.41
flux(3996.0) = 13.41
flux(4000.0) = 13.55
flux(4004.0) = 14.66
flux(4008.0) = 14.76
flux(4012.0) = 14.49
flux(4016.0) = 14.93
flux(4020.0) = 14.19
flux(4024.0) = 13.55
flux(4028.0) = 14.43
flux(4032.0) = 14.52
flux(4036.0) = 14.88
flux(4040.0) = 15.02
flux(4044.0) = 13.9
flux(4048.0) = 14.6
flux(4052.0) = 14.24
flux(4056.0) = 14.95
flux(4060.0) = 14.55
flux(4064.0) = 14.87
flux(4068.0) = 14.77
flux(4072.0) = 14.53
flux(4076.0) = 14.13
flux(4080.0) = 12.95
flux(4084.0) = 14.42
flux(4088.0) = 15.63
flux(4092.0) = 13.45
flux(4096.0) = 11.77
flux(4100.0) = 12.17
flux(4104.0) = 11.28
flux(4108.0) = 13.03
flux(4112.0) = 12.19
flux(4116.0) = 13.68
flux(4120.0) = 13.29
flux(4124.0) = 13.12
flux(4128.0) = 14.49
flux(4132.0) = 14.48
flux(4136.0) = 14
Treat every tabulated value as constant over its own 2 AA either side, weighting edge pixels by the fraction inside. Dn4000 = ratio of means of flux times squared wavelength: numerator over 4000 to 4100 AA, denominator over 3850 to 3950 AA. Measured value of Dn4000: 1.2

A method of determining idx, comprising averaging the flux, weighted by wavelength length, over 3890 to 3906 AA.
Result 11.7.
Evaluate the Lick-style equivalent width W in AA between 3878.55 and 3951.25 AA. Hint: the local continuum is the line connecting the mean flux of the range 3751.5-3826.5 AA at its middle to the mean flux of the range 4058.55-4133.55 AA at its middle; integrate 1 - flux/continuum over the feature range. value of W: 0.8 AA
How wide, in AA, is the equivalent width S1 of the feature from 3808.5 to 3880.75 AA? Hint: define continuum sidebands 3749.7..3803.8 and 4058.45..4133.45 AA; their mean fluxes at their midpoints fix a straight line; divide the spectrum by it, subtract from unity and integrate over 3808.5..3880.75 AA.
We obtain -2.60 AA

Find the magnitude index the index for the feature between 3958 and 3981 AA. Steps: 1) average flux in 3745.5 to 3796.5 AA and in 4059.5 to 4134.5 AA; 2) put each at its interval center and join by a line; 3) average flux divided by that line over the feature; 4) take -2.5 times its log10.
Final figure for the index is 0.09 mag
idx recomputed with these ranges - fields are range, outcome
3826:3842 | 8.01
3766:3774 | 9.63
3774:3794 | 11.5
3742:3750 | 9.97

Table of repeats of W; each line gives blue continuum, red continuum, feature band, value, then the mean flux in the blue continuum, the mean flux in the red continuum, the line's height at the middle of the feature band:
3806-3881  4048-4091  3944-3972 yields 2.09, 11.9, 14.5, 13.2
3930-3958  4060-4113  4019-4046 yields -2.74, 12.2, 13.5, 13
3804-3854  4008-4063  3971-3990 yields 2.21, 10.4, 14.5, 13.4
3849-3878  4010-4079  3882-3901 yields 5.15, 14.7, 14.5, 14.7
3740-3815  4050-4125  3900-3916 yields -1.81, 10.8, 13.6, 12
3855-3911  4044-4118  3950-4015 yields 3.13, 13.2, 13.7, 13.4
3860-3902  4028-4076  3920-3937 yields 3.35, 13.2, 14.6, 13.6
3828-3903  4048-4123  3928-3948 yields 1.07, 12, 13.7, 12.5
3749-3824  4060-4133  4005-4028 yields -2.70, 10.9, 13.6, 12.9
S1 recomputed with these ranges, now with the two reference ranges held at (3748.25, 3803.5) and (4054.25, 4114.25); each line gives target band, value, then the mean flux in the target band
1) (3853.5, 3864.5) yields -1.3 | 13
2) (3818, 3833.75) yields 1.9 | 9.98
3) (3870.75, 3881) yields -1.3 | 13.3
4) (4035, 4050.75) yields -1.5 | 14.6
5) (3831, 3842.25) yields 3.9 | 7.48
